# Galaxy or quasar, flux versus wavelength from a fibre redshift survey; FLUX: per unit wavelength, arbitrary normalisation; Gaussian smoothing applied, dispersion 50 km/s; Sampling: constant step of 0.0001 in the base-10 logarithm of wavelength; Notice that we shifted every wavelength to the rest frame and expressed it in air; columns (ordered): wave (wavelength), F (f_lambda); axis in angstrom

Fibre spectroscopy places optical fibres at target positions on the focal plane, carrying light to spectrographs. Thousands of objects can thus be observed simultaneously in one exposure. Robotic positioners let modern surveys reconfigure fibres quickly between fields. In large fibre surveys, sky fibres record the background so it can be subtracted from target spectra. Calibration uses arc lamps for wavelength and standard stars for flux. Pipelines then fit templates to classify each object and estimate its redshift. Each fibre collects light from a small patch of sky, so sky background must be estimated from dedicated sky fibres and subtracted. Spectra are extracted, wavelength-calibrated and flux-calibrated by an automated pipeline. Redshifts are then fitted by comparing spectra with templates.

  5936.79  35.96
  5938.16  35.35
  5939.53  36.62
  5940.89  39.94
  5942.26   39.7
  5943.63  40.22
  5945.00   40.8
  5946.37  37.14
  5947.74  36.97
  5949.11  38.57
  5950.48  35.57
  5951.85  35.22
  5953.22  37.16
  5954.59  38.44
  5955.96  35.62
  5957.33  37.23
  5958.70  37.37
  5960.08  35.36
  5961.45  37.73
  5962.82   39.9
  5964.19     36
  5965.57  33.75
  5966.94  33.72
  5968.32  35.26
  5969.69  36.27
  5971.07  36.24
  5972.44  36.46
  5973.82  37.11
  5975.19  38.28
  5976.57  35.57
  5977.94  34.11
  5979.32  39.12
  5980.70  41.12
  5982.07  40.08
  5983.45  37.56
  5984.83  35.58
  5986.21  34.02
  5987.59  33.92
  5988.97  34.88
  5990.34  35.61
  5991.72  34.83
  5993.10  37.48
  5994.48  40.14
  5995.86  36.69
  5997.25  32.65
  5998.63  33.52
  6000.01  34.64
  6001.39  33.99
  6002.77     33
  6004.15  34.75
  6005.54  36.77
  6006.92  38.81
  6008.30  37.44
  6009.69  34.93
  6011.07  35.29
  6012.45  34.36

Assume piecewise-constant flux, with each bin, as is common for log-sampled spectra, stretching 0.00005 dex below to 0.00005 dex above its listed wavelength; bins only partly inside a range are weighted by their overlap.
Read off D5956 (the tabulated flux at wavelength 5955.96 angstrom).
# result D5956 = 35.62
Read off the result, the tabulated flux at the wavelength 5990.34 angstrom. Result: 35.61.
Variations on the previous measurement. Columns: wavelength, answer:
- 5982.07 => 40.08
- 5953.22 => 37.16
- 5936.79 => 35.96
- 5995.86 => 36.69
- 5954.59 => 38.44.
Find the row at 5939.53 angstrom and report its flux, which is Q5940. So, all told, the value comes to 36.62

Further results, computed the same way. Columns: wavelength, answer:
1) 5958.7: 37.37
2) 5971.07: 36.24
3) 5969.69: 36.27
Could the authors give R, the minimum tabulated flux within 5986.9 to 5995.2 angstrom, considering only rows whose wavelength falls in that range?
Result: 33.92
